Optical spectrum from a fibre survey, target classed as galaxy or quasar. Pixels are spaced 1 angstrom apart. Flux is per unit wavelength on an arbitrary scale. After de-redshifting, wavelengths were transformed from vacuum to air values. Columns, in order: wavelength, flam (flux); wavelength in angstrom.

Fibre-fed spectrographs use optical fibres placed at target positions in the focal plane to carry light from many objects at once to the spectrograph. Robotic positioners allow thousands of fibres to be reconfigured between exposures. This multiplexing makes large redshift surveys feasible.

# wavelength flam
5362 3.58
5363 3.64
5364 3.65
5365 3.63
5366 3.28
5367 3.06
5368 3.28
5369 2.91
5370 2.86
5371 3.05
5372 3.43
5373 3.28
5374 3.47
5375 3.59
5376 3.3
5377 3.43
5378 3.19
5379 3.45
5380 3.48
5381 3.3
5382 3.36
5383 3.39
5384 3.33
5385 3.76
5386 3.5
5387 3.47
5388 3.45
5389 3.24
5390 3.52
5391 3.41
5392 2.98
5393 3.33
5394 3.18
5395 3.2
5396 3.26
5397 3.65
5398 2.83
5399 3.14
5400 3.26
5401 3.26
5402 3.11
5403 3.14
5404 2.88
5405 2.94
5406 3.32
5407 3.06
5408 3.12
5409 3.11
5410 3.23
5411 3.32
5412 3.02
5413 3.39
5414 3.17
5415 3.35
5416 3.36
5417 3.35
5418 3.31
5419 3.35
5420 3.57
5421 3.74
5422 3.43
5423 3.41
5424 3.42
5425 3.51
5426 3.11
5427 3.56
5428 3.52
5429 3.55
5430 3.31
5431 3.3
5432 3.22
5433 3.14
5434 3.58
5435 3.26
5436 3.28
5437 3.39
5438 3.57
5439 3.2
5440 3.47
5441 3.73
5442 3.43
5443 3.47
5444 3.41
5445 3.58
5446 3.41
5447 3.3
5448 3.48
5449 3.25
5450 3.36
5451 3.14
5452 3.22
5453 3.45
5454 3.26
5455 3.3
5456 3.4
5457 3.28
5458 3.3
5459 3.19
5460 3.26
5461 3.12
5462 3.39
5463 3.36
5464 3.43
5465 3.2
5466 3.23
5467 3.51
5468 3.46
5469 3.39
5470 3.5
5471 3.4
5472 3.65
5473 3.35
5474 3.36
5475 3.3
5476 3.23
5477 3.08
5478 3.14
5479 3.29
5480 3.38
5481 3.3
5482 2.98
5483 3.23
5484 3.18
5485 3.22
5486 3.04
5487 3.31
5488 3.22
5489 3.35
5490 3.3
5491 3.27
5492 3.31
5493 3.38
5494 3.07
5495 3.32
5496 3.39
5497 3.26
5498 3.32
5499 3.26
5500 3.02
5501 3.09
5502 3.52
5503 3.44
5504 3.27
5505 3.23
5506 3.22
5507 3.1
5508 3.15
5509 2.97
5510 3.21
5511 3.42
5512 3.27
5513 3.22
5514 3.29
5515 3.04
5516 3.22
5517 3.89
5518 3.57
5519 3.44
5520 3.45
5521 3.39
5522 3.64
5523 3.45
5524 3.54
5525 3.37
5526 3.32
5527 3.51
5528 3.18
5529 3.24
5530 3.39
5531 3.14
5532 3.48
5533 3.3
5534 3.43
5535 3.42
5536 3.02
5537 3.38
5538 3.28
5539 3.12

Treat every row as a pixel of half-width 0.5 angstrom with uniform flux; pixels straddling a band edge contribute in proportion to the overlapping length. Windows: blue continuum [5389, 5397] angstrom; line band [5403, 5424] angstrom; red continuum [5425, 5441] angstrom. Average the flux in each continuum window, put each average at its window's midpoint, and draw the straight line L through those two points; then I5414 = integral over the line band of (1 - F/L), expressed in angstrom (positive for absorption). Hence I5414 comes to 0.4 angstrom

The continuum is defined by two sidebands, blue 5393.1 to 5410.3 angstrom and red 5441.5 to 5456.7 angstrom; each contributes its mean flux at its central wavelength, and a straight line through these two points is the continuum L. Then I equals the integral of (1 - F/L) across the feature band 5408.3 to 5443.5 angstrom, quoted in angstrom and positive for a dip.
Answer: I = -1.2 angstrom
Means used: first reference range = 3.16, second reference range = 3.36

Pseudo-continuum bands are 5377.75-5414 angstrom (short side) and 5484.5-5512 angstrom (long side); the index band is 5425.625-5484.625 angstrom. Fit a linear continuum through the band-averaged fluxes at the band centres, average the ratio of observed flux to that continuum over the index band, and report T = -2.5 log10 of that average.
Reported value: -0.029 mag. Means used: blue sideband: 3.27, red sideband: 3.25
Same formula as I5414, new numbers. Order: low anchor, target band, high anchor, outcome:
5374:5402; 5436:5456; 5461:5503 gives -0.47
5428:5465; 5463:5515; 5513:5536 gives 1.50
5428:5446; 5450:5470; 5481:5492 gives 0.02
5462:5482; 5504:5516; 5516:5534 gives 0.71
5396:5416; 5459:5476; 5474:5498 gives -0.68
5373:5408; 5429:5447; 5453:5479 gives -0.46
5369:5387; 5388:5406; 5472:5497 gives 0.70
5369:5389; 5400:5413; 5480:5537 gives 0.79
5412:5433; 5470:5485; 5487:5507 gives 0.09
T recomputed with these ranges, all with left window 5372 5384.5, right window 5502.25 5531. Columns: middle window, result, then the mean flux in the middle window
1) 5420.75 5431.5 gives -0.02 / 3.43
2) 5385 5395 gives 0.01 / 3.36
